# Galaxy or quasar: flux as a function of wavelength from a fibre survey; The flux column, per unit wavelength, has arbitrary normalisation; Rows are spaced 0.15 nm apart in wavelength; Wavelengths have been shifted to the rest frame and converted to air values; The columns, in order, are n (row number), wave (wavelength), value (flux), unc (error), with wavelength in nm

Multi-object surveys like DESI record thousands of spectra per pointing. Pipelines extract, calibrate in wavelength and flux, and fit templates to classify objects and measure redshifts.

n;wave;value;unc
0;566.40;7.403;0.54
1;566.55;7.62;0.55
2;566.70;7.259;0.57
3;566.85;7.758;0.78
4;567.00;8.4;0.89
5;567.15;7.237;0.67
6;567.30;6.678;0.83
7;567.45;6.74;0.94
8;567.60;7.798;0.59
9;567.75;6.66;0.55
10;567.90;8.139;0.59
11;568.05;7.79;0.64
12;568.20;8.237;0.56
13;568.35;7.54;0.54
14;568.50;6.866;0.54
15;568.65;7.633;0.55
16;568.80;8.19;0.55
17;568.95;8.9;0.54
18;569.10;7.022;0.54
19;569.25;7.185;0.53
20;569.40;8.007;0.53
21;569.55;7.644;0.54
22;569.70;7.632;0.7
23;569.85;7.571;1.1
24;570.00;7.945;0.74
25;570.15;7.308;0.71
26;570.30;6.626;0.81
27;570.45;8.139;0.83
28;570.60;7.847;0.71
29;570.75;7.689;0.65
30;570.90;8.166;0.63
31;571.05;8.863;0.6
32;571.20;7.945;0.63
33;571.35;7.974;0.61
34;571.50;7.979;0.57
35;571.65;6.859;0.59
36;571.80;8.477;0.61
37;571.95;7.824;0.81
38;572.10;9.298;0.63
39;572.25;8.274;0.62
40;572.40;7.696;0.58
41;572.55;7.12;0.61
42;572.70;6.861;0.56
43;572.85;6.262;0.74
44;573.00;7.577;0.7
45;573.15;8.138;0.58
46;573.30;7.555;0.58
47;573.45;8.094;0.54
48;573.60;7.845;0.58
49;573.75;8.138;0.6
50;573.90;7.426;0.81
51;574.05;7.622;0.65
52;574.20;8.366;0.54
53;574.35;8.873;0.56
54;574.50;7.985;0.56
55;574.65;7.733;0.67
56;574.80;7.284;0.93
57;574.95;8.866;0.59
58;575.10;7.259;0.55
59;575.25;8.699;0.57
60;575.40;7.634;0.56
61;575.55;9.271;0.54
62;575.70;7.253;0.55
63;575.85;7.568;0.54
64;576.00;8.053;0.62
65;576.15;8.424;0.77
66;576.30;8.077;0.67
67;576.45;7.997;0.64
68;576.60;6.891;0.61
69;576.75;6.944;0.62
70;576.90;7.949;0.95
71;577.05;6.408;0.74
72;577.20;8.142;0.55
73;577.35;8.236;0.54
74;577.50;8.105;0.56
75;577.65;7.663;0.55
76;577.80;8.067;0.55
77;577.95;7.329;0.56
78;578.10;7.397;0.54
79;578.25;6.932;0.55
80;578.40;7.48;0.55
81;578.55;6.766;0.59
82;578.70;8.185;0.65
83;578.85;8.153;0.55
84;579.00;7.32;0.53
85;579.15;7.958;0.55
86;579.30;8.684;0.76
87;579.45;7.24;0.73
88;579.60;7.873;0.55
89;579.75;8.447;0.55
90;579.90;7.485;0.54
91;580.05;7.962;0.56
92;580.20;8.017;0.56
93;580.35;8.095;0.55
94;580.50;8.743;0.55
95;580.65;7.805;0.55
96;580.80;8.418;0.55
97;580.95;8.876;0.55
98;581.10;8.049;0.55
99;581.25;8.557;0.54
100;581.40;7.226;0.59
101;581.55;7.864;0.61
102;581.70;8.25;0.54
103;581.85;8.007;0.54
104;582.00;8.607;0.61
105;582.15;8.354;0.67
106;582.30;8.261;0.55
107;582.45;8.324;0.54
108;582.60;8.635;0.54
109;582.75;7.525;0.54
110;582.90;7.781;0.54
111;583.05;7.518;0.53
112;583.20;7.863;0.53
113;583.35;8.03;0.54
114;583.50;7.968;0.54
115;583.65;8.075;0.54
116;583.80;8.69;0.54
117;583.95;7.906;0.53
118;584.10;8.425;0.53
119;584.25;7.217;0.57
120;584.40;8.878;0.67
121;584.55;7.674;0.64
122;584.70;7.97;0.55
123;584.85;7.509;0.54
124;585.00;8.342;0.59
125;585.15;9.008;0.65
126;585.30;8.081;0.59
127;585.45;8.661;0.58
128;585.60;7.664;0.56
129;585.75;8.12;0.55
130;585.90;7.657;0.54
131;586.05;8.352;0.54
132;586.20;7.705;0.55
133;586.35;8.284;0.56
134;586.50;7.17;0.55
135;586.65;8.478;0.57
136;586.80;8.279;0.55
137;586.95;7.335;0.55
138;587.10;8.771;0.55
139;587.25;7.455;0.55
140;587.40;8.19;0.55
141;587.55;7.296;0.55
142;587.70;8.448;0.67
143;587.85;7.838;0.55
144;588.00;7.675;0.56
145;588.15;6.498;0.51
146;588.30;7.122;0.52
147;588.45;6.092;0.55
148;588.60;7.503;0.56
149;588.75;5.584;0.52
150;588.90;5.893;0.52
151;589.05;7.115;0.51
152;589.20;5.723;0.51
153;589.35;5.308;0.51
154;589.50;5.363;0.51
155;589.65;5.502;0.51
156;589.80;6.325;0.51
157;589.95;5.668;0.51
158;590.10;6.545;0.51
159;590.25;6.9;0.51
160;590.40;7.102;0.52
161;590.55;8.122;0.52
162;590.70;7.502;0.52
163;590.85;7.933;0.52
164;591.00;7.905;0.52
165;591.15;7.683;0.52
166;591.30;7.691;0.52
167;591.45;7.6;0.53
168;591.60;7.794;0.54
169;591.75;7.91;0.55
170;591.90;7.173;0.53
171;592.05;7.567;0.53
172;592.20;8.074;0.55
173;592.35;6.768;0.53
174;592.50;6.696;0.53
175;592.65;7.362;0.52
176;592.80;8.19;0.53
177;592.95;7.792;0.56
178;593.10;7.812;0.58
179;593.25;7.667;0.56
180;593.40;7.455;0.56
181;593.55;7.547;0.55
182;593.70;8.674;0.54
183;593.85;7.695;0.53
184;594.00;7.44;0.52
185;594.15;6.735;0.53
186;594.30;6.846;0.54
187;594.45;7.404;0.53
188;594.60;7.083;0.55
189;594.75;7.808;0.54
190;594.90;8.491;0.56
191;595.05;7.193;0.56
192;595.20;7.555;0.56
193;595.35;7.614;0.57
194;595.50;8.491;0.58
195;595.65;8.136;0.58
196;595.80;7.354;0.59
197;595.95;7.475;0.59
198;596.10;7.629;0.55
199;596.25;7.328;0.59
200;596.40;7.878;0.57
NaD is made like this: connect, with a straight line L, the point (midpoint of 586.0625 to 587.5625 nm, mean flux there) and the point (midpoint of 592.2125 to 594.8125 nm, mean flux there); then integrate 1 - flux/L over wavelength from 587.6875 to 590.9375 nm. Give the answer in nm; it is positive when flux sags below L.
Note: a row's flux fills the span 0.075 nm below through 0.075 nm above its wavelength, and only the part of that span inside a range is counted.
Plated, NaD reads 0.45 nm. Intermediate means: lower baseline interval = 7.94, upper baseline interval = 7.48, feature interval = 6.69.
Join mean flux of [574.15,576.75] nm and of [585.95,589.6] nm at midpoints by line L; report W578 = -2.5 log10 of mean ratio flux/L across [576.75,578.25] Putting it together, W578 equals 0.03 mag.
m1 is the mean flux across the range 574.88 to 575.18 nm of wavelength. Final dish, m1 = 8.06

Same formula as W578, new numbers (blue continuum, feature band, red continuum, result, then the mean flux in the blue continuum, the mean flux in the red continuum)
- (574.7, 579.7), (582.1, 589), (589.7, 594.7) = -0.036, 7.76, 7.41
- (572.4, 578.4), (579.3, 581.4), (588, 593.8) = -0.080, 7.74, 7.09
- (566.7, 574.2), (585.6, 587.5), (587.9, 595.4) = -0.094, 7.7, 7.17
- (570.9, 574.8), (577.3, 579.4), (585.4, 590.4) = -0.016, 7.87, 7.16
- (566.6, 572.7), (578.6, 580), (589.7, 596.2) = -0.040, 7.71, 7.49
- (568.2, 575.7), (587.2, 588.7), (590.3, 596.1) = 0.041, 7.83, 7.61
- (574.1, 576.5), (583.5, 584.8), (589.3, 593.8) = -0.062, 8.08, 7.27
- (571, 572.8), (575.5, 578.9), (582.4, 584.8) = 0.036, 7.89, 8.02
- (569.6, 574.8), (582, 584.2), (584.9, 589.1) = -0.055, 7.81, 7.67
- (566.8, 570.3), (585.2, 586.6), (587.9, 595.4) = -0.102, 7.58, 7.17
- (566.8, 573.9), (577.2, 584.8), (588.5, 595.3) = -0.075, 7.7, 7.19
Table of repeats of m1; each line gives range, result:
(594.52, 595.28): 7.62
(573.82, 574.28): 7.82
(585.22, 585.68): 8.14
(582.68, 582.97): 7.65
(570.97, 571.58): 8.18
